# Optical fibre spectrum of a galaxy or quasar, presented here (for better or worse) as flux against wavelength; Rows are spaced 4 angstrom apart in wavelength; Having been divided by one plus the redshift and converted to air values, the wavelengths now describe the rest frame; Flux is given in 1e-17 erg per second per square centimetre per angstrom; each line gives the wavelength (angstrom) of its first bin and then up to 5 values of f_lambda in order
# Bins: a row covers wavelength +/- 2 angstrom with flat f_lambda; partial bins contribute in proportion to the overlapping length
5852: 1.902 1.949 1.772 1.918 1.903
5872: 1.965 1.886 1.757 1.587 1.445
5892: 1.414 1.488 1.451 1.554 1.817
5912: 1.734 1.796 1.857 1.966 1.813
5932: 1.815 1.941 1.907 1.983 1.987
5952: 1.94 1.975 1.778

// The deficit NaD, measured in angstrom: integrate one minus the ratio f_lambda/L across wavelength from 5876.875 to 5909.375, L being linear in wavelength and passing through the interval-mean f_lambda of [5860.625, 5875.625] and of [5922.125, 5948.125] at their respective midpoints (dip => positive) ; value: 5.8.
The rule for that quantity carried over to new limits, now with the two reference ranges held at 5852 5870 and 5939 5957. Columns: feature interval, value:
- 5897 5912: 2.4 angstrom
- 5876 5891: 2.2 angstrom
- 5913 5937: 1.1 angstrom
